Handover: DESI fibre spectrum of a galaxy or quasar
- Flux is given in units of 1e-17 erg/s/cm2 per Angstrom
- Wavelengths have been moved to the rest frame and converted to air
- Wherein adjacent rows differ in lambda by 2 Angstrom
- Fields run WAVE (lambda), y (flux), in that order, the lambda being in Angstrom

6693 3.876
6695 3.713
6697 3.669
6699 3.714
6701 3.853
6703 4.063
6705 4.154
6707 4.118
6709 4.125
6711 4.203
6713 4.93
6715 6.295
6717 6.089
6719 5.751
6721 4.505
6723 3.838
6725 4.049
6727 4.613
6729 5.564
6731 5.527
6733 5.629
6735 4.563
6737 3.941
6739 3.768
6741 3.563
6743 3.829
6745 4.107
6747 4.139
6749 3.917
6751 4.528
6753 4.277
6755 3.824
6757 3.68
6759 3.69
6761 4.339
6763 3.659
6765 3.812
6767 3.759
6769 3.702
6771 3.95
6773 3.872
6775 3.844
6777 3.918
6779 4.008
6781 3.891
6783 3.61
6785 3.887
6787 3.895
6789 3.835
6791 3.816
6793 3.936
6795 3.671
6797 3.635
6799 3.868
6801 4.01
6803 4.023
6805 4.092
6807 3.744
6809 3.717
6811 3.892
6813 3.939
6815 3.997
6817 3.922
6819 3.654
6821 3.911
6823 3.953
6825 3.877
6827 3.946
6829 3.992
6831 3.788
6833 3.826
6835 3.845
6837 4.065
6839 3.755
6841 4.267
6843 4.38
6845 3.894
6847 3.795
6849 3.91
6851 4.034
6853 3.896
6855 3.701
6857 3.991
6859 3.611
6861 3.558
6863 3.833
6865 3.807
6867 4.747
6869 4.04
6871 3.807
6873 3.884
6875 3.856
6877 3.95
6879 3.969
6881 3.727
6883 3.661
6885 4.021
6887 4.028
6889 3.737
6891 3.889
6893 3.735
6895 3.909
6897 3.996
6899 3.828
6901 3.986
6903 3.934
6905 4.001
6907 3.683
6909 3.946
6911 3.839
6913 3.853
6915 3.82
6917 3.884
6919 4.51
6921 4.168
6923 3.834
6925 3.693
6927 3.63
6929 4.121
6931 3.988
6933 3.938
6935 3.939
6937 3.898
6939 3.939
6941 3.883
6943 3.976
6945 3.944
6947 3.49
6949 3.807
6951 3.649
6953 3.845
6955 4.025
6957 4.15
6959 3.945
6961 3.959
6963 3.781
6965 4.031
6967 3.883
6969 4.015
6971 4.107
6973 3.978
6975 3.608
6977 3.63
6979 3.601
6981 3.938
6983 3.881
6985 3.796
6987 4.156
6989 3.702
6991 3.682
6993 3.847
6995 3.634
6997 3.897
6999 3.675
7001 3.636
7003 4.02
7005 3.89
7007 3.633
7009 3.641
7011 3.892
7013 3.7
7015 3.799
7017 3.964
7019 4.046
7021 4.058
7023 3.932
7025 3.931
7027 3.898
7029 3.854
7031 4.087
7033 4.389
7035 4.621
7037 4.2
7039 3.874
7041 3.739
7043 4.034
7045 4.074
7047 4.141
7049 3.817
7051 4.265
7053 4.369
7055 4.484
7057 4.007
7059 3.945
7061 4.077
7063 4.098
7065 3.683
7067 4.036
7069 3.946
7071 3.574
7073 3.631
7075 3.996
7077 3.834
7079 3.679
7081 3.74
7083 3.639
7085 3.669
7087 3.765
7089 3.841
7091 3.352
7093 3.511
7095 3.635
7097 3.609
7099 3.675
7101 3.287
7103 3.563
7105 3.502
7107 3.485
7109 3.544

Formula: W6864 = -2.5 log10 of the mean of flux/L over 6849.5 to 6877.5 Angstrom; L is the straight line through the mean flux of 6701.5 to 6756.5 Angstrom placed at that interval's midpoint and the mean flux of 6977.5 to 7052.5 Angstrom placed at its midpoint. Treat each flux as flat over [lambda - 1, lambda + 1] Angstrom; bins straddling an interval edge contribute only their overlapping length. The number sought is 0.09 mag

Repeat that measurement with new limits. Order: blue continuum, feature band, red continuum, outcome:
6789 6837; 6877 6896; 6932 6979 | 0.01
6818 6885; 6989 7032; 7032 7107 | 0.01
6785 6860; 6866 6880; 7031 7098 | -0.04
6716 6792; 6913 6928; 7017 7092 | 0.04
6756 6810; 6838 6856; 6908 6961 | -0.02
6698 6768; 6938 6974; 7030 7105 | 0.04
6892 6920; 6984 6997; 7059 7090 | 0.02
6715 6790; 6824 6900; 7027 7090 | 0.06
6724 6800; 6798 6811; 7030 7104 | 0.03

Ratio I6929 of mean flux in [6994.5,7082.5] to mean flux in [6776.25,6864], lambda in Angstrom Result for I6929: 1.0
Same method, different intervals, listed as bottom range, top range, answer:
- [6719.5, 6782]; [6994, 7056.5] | 0.96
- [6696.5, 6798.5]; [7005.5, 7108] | 0.92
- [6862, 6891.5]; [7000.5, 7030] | 0.98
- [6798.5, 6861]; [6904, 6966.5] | 1.00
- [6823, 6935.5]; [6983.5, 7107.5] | 0.99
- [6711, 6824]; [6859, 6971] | 0.94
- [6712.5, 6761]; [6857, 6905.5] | 0.86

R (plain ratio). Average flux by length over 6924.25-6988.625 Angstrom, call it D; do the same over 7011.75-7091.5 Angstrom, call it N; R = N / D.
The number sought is 1.02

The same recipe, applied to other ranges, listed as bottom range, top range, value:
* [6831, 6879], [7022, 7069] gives 1.03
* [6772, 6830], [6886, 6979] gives 1.01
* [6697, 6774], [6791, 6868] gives 0.91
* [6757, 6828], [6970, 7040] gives 1.01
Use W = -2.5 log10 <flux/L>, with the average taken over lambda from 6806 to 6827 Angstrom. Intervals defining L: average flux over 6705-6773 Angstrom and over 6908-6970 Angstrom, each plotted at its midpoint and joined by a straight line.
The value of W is 0.09 mag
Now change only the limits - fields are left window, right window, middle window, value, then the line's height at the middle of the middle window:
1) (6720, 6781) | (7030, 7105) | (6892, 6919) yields 0.03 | 4.02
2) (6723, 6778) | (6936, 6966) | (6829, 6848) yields 0.02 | 4.03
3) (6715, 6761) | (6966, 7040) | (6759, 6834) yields 0.12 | 4.34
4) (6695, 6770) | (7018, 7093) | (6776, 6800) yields 0.11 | 4.25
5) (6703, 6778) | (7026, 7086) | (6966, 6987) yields 0.06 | 4.07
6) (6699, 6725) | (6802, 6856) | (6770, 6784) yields 0.09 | 4.22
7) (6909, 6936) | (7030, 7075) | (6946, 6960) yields 0.03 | 3.97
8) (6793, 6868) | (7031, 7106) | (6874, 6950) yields 0.00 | 3.9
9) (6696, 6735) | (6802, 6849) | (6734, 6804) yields 0.10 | 4.3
